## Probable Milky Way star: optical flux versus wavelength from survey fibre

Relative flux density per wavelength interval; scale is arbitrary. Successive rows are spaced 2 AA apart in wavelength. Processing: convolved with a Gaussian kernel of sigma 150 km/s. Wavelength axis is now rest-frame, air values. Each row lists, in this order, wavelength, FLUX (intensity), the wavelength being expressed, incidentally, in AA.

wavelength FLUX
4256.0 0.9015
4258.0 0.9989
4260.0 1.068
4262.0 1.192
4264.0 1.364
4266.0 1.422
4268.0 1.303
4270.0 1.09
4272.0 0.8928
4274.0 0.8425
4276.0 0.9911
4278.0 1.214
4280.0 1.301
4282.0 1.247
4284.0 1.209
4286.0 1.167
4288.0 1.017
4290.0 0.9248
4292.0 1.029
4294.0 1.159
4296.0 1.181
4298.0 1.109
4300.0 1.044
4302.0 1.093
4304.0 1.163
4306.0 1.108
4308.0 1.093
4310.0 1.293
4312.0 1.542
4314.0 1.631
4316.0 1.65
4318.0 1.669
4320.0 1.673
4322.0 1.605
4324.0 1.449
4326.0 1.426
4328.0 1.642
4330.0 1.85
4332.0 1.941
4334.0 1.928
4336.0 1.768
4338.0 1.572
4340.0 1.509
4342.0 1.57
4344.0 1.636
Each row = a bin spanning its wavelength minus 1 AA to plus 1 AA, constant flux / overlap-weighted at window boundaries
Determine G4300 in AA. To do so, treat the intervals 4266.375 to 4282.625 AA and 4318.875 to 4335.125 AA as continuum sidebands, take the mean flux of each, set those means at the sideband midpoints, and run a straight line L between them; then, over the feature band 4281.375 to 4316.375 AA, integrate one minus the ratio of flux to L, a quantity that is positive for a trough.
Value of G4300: 4.8 AA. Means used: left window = 1.12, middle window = 1.19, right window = 1.69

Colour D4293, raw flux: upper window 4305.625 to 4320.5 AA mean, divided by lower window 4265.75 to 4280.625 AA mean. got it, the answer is 1.32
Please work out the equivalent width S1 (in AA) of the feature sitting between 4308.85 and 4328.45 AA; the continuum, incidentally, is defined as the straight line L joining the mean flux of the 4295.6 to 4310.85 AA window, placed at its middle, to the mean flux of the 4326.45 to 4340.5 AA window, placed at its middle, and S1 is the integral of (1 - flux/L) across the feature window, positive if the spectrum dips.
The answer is -1.6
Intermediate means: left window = 1.13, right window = 1.74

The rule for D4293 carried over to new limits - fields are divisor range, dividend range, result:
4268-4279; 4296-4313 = 1.14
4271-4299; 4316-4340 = 1.53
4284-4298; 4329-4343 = 1.59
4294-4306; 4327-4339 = 1.59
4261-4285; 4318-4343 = 1.42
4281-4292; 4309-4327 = 1.40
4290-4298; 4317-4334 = 1.53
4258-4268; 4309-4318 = 1.25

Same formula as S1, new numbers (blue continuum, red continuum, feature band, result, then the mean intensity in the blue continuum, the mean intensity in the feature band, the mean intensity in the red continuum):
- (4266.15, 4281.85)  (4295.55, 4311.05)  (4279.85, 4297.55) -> 0.0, 1.12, 1.13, 1.14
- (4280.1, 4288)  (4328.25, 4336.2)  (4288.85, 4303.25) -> 3.0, 1.19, 1.08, 1.86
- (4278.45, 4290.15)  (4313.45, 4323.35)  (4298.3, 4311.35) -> 2.8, 1.16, 1.14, 1.64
